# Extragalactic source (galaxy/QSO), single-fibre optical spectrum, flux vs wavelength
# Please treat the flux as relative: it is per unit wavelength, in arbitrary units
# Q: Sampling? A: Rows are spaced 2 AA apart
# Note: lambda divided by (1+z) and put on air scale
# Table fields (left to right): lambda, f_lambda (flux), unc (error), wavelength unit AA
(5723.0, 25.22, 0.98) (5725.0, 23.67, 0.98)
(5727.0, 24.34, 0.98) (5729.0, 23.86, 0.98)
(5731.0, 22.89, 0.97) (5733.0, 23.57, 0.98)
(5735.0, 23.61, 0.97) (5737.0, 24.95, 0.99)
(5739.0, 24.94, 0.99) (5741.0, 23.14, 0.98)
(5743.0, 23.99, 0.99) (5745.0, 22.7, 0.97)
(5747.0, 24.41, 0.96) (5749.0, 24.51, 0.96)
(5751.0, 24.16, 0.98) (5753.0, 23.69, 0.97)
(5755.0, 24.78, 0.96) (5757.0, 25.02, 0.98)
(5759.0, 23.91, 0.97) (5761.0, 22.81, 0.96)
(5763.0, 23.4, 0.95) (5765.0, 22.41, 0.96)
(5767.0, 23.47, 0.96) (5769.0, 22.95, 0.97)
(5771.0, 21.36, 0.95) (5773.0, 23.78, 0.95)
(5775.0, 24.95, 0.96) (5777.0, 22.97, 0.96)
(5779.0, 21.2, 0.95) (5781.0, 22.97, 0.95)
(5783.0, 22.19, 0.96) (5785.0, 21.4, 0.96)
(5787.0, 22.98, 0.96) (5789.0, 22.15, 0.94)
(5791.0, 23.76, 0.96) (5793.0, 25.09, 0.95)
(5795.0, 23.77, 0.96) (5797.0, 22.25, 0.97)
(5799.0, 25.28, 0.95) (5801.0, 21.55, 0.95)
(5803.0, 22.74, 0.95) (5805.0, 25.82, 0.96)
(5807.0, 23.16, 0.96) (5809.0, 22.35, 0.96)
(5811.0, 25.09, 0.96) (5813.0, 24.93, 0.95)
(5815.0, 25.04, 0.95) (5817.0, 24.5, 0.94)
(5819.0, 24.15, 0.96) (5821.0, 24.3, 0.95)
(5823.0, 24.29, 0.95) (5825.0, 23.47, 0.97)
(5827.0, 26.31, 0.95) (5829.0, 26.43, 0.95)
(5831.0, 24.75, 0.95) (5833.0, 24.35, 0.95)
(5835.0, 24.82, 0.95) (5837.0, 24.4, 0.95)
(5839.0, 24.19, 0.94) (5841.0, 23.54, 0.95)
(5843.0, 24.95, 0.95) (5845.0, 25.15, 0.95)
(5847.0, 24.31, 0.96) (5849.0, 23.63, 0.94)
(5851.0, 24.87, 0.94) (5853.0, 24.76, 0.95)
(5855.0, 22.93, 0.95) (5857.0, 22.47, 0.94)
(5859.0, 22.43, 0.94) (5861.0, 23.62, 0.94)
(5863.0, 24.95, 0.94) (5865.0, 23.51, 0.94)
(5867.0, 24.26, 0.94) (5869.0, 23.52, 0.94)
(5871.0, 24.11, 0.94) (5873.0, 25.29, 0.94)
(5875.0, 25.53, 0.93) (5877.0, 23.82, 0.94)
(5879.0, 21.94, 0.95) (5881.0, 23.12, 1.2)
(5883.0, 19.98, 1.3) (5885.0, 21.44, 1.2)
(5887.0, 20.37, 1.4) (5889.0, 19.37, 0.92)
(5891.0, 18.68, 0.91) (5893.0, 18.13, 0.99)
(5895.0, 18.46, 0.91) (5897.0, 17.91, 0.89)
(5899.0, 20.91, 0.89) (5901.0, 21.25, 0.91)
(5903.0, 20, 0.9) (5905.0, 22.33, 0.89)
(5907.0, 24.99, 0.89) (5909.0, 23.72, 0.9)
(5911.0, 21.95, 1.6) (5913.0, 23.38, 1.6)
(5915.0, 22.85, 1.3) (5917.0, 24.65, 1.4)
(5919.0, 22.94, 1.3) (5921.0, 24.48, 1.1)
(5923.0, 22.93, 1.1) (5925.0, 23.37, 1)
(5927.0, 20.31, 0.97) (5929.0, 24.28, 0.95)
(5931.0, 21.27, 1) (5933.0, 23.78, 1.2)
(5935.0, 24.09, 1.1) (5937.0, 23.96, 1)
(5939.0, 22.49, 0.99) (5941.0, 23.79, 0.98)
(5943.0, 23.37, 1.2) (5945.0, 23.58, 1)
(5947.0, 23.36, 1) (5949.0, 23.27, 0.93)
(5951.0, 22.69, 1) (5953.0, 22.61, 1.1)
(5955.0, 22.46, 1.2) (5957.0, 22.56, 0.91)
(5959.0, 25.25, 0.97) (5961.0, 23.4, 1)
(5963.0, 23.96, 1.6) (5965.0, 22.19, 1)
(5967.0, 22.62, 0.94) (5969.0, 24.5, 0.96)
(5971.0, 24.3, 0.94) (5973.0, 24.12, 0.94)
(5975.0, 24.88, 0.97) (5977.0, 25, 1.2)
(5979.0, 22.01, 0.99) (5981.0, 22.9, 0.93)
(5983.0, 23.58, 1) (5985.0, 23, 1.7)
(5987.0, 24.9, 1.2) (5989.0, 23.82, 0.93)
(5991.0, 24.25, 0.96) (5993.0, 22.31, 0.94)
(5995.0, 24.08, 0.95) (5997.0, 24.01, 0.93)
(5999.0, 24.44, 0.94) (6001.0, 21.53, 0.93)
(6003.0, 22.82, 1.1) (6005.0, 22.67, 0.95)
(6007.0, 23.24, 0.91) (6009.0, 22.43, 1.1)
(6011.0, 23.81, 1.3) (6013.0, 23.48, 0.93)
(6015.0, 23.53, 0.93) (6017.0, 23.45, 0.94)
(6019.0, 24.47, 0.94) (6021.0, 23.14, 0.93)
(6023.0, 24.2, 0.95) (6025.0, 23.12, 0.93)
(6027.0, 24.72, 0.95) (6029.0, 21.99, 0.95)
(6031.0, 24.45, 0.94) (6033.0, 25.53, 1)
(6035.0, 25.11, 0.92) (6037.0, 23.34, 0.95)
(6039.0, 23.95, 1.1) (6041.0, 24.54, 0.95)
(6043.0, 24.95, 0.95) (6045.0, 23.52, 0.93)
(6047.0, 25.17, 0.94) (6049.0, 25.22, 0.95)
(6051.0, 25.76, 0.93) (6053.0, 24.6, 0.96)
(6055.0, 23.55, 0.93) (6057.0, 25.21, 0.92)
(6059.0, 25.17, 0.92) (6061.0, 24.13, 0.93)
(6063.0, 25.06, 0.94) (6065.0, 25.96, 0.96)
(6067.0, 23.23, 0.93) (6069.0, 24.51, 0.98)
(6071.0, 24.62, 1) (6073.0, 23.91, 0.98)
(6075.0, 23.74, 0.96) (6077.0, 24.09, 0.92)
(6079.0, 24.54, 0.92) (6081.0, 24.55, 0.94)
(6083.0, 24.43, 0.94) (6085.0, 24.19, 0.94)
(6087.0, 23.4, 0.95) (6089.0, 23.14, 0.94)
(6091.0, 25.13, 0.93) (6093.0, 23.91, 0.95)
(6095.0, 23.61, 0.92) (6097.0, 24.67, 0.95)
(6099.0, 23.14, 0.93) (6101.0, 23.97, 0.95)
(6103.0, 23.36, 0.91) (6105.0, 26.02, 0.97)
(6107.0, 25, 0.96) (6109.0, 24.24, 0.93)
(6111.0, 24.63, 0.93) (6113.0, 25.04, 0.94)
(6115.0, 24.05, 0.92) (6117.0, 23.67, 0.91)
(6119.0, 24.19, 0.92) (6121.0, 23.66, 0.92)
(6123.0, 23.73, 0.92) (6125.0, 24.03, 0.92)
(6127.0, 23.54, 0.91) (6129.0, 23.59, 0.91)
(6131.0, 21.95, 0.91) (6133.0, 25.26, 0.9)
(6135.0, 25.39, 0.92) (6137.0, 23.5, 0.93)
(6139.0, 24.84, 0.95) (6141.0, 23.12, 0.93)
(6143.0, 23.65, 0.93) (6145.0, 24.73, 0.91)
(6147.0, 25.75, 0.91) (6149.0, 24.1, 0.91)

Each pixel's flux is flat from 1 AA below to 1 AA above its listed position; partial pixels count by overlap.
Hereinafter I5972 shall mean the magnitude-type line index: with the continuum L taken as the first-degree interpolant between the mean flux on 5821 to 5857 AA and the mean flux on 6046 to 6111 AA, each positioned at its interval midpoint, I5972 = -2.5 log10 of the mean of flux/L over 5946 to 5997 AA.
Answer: 0.04 mag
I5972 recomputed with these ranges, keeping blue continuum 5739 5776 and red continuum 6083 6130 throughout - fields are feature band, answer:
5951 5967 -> 0.04 mag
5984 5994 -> 0.01 mag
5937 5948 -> 0.02 mag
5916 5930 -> 0.03 mag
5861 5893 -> 0.06 mag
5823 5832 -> -0.06 mag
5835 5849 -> -0.03 mag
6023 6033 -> 0.01 mag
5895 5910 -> 0.12 mag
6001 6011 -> 0.06 mag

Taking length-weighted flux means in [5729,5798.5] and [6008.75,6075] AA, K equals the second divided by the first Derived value 1.0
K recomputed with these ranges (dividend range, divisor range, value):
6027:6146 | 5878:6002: 1.07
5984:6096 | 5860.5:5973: 1.06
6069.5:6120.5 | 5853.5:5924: 1.08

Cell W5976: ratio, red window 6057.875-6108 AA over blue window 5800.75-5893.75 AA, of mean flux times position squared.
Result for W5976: 1.1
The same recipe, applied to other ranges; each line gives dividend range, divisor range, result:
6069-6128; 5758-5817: 1.15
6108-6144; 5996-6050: 1.04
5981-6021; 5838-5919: 1.08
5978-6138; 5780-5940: 1.11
